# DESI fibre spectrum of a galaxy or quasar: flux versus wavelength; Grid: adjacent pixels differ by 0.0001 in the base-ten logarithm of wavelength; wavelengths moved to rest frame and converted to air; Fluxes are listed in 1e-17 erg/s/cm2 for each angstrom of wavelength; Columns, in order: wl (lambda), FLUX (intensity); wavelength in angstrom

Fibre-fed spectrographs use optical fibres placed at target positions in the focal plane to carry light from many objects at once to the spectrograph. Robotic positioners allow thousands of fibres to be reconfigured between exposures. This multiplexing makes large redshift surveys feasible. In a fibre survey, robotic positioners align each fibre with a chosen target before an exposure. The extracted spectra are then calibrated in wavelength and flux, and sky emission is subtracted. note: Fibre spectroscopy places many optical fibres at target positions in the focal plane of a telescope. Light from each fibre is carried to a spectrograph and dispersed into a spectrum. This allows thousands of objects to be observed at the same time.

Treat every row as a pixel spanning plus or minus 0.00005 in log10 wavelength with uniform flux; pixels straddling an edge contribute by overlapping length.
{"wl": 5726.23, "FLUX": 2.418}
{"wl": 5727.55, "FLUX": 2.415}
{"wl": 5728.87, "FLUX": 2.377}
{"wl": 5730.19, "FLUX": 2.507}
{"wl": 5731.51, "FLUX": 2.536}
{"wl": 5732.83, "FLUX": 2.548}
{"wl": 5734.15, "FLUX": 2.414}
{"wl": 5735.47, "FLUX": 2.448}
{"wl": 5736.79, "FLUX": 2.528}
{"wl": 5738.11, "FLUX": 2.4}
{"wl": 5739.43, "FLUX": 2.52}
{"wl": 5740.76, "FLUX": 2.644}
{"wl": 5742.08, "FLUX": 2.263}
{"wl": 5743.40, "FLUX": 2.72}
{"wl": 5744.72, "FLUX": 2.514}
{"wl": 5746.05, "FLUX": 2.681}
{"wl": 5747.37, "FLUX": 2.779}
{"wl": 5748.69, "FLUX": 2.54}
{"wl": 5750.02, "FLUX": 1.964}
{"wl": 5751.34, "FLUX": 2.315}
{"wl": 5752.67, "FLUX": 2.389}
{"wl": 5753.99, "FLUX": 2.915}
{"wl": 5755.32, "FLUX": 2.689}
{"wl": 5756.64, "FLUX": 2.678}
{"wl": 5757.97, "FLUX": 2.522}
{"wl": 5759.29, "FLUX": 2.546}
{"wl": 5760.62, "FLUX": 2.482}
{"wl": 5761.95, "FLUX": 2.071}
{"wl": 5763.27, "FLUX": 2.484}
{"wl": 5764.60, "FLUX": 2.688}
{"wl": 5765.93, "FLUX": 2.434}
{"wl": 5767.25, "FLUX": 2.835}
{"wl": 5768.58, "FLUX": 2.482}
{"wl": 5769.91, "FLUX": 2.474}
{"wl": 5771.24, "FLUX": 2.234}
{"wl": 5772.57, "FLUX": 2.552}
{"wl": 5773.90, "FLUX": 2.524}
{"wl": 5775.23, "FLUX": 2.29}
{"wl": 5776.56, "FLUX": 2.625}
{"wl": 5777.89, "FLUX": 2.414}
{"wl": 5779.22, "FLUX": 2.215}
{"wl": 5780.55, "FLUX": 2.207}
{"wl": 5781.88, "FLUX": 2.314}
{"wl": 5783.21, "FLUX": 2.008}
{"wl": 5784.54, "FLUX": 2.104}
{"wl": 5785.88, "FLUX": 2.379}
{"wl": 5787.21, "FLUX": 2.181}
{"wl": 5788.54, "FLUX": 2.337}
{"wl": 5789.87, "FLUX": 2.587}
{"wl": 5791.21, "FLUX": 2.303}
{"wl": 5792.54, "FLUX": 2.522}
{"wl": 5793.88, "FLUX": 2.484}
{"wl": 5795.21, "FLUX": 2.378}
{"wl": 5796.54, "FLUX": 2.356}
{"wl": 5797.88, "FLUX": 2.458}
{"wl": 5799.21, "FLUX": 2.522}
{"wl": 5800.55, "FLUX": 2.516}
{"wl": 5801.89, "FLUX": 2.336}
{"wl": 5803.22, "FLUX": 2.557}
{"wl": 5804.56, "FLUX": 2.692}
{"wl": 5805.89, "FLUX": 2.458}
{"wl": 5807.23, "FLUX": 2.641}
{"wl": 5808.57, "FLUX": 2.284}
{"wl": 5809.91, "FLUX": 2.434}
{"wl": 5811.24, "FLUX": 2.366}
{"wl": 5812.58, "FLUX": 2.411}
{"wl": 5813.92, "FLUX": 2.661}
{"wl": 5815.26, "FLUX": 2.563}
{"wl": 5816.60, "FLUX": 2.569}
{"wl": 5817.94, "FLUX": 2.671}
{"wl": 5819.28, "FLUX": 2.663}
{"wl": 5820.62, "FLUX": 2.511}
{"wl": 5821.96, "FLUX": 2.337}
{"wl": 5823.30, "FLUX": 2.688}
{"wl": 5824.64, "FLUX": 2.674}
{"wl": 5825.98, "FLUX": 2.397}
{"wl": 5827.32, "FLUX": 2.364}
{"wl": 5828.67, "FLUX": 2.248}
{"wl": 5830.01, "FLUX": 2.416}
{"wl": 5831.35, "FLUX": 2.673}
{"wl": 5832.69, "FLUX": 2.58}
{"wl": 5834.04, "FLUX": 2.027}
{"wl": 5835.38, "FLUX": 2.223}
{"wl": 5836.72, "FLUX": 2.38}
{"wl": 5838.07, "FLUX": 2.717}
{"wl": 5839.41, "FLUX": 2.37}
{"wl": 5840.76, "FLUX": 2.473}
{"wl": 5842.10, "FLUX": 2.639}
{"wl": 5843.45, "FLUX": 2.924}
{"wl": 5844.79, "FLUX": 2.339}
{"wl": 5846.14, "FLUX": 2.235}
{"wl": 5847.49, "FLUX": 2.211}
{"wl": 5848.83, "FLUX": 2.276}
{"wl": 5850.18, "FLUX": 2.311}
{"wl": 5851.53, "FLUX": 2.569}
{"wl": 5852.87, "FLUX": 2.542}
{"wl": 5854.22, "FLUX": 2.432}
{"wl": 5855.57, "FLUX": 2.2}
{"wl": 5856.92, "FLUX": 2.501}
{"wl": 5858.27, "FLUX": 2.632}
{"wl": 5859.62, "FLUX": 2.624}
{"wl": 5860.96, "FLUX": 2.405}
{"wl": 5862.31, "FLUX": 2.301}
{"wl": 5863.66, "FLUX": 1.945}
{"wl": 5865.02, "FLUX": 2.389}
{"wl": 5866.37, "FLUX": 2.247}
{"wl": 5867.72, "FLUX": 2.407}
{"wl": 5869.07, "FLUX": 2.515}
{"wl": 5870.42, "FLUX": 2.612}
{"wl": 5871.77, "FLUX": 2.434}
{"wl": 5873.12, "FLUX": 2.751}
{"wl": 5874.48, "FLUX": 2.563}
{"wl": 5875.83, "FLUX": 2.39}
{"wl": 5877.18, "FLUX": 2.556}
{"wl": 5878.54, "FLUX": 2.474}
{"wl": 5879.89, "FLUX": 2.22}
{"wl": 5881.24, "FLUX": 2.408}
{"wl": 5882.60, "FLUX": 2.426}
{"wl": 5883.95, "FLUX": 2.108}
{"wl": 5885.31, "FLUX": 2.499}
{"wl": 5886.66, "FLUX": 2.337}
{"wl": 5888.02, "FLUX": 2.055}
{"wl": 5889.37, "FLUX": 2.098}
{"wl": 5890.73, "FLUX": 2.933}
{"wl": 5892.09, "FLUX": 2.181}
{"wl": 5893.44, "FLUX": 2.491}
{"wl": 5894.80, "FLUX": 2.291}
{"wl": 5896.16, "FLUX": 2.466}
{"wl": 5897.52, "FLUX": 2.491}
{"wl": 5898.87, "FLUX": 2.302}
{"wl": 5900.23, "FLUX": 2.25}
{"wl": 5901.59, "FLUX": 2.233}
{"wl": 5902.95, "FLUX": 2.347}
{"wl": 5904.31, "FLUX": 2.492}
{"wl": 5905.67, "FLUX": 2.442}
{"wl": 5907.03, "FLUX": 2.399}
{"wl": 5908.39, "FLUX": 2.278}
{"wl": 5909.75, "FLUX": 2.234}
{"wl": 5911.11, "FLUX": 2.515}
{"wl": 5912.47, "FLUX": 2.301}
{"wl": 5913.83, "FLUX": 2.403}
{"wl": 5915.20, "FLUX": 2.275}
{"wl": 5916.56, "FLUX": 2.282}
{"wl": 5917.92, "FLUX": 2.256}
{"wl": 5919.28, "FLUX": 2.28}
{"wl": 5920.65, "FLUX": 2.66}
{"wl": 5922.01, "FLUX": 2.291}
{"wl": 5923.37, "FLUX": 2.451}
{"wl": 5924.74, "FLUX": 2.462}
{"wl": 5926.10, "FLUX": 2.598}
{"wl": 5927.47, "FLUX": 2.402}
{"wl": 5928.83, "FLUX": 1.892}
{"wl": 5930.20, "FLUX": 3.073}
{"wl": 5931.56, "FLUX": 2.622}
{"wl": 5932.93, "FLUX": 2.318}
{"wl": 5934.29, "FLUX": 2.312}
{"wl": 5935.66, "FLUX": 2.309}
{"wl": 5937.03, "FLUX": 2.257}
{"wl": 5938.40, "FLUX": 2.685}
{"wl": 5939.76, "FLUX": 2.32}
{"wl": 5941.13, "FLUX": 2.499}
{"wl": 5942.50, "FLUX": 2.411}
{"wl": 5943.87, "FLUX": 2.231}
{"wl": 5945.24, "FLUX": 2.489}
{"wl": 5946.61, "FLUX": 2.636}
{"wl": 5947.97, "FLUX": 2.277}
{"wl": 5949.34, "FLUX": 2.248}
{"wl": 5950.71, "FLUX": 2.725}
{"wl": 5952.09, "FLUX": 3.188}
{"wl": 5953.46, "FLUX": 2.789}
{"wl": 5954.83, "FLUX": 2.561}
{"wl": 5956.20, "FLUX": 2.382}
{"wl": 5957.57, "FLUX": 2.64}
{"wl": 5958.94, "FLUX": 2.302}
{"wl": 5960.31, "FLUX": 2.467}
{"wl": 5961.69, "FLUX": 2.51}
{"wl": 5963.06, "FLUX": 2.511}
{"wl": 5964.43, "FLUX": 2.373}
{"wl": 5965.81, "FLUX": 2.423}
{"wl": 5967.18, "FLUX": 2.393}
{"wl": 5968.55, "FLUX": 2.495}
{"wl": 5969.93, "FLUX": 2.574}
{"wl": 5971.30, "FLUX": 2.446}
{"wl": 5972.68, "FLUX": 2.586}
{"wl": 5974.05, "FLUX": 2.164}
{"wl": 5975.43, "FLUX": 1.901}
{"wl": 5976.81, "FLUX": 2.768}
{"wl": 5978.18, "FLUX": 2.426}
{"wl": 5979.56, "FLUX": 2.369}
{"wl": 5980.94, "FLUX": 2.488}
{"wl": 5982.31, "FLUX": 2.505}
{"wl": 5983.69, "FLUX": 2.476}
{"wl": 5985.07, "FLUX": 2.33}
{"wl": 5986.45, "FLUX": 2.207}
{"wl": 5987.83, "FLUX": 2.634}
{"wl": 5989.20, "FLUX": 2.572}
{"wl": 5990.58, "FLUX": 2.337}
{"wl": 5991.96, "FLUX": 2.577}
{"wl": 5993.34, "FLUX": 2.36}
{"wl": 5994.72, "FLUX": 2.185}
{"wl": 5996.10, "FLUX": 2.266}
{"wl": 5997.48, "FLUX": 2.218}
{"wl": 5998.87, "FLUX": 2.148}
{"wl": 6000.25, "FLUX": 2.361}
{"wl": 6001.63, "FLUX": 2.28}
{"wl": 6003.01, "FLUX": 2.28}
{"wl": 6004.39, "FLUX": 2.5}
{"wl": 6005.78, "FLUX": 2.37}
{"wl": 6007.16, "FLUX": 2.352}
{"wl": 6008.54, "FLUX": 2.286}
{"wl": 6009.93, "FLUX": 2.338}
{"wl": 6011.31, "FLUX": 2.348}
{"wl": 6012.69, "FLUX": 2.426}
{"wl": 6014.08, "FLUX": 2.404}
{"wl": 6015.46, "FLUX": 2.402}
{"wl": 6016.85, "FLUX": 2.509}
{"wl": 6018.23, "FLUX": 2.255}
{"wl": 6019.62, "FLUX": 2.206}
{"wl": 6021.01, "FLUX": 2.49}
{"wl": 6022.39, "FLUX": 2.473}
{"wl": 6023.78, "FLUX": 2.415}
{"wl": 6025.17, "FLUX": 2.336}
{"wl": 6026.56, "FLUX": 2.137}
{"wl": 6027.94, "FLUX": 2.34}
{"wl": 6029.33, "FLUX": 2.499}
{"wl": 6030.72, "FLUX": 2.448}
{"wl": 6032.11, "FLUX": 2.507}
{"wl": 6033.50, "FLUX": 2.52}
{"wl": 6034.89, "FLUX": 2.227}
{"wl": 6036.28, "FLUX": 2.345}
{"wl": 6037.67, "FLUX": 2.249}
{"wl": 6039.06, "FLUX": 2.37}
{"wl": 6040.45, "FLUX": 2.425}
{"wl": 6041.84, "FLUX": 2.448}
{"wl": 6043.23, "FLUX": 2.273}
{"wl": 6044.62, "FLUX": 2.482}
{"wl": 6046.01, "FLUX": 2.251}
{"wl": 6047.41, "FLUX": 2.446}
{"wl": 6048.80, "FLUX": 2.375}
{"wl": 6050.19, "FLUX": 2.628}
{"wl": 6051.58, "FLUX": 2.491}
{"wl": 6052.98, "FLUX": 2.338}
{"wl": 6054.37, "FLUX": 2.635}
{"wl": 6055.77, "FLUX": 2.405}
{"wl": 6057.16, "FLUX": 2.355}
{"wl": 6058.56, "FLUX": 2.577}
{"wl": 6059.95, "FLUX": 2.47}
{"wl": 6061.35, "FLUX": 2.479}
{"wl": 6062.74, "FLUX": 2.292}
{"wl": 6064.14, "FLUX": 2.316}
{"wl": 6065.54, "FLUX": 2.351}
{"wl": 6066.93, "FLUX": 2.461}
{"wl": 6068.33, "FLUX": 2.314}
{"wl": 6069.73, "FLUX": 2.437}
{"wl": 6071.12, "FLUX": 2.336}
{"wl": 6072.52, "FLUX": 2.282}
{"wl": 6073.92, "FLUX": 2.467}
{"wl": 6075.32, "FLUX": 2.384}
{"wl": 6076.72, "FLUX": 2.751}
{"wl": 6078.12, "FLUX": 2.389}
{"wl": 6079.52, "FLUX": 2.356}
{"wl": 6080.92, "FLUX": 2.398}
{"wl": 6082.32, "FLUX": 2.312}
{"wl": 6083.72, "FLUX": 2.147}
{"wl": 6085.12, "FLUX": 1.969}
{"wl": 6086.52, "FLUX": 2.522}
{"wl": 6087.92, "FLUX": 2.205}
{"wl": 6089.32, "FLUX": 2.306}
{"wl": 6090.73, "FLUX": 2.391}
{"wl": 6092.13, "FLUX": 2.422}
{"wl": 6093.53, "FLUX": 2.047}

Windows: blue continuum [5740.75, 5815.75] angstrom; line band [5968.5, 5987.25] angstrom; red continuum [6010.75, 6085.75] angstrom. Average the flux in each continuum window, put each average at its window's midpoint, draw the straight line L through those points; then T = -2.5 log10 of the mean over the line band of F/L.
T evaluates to 0.00 mag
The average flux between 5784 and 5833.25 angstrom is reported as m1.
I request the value 2.47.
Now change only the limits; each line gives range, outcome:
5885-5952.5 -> 2.41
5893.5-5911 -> 2.36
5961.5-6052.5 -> 2.39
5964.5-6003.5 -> 2.38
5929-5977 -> 2.47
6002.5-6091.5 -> 2.38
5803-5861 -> 2.47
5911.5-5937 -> 2.4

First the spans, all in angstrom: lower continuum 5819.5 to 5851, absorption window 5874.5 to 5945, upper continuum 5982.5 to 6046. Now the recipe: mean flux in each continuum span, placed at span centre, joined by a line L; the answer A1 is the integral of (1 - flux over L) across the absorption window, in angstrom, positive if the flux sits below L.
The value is 0.73 angstrom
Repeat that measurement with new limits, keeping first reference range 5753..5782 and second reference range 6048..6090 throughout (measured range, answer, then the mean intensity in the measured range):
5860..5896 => 0.9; 2.39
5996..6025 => 0.7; 2.35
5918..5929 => 0.2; 2.4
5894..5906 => 0.4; 2.37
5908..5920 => 0.6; 2.31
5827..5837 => 0.4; 2.36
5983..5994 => -0.1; 2.44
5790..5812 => 0.2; 2.46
